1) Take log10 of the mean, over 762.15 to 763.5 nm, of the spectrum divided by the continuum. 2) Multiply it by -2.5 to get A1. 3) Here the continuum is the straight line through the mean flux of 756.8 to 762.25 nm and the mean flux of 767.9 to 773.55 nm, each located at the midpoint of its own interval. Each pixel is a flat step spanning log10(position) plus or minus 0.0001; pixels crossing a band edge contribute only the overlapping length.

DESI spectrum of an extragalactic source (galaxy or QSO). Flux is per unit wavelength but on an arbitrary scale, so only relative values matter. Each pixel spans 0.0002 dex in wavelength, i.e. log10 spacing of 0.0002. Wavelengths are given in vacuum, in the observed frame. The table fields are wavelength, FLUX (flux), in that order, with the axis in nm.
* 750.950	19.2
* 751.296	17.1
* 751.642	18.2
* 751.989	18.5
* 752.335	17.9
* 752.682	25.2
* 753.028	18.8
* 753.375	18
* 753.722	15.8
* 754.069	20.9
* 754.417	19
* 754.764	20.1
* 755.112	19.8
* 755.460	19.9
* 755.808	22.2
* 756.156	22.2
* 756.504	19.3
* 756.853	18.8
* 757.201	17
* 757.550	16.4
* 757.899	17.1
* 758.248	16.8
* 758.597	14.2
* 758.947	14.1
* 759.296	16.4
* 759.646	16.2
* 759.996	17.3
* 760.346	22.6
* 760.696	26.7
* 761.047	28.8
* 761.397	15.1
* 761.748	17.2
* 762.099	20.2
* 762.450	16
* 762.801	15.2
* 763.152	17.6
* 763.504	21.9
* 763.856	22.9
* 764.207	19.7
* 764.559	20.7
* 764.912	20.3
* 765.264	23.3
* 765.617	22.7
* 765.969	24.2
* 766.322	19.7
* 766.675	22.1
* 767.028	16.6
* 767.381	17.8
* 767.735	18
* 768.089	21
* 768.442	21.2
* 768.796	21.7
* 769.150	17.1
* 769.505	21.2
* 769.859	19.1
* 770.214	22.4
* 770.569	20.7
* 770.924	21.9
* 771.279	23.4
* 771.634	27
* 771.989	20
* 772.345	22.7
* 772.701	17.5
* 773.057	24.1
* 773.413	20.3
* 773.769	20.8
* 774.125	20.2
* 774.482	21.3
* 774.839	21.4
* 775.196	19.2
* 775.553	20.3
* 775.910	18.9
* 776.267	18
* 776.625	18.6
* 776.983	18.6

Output 0.11 mag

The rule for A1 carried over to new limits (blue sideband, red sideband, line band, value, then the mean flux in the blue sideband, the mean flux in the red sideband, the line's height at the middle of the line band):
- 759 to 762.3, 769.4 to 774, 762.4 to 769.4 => 0.03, 19.8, 21.6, 20.7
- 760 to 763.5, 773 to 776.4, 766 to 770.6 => 0.01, 19.9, 20.4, 20.1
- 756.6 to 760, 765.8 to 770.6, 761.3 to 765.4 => -0.05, 16.5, 20.2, 18.4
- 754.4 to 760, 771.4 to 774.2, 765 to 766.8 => -0.12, 18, 21.7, 20.1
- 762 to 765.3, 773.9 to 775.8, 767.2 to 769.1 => 0.01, 19.6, 20.4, 19.9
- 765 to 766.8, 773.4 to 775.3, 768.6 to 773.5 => -0.01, 22.3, 20.6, 21.3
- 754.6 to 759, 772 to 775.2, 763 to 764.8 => -0.06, 18.4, 20.9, 19.4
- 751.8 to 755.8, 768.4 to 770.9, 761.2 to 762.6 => 0.16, 19.6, 20.5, 20.1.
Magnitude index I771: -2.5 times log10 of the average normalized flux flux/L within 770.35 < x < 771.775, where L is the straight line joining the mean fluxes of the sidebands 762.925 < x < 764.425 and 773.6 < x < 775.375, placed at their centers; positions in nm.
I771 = -0.13 mag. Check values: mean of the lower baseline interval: 20.4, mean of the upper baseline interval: 20.6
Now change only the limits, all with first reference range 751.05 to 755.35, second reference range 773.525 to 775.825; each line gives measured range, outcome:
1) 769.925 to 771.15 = -0.067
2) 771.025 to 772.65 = -0.125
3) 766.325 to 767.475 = 0.052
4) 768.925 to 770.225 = 0.025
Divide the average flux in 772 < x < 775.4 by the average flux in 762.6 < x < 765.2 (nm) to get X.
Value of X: 1.05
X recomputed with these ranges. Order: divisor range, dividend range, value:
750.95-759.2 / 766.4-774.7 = 1.12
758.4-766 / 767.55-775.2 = 1.07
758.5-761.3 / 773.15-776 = 1.05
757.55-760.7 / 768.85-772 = 1.24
